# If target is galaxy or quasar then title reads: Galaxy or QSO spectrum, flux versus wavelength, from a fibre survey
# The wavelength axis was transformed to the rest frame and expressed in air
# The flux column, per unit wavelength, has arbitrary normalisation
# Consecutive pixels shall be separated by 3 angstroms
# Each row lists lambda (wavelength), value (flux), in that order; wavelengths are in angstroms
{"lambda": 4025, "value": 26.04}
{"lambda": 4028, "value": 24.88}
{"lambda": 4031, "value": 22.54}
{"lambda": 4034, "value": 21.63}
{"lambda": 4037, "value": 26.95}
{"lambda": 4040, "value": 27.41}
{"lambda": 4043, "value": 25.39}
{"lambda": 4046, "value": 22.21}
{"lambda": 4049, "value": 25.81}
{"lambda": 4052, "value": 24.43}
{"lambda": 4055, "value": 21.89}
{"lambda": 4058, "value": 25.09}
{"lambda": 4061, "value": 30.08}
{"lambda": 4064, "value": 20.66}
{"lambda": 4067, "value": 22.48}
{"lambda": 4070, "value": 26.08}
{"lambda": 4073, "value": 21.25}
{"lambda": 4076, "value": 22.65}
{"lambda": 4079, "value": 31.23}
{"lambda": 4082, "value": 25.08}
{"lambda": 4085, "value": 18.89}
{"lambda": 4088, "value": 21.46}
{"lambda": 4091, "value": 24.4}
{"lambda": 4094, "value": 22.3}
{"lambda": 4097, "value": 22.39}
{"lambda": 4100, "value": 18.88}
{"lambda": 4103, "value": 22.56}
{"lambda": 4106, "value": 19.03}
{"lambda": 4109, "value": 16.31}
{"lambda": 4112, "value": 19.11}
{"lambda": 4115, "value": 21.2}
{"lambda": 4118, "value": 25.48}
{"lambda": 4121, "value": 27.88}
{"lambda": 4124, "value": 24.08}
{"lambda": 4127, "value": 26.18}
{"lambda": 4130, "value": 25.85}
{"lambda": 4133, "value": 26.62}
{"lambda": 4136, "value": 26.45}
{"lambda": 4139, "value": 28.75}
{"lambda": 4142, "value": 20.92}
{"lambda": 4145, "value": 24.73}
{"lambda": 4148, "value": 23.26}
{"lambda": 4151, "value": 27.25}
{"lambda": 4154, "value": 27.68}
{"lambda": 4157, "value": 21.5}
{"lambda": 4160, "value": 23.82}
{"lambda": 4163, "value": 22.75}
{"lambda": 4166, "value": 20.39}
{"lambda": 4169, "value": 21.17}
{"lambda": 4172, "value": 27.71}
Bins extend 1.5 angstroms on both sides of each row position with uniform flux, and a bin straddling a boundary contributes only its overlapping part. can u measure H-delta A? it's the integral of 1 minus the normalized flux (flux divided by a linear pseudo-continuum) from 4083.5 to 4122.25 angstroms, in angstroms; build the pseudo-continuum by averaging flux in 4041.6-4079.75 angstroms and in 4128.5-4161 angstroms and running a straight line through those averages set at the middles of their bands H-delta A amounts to 5.2 angstroms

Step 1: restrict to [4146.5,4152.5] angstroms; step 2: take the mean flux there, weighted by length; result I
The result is 25.3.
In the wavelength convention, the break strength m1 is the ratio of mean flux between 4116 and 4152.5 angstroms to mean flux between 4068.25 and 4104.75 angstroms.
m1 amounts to 1.11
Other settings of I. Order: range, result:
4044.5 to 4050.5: 24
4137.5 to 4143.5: 24.8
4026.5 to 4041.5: 24.7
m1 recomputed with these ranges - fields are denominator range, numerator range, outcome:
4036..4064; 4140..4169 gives 0.94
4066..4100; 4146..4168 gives 1.02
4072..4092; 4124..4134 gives 1.10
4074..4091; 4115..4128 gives 1.06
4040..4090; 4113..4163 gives 1.03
